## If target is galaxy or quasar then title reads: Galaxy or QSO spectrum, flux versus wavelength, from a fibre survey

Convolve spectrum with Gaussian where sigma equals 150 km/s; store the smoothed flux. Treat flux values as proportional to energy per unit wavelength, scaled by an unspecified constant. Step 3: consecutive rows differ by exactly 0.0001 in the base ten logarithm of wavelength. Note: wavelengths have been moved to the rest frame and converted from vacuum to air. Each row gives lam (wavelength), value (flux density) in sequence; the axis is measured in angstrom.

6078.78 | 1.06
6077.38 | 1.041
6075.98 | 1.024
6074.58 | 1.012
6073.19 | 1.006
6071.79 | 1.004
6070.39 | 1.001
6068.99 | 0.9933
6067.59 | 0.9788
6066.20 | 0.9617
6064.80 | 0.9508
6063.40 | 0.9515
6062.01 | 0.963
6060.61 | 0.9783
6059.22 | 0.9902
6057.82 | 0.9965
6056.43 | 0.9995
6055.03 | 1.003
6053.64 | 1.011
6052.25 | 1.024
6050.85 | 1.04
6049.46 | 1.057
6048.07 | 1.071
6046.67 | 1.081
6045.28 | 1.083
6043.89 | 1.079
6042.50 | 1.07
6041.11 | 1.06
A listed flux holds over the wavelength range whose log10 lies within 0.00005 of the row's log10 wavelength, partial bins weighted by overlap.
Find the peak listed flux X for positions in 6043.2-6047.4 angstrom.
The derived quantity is 1.083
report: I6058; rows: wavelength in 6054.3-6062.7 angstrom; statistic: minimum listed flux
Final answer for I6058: 0.963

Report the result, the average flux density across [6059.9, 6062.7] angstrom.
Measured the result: 0.971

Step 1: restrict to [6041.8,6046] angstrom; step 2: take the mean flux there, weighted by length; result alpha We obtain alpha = 1.08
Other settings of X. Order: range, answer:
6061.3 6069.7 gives 0.9933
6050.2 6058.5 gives 1.04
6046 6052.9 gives 1.081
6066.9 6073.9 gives 1.006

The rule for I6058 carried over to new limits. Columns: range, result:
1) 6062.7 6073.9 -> 0.9508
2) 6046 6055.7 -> 1.003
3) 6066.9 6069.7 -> 0.9788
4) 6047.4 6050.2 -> 1.057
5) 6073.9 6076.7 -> 1.012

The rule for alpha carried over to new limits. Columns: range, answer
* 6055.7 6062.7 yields 0.985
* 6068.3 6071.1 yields 0.996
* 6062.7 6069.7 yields 0.967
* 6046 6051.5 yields 1.06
